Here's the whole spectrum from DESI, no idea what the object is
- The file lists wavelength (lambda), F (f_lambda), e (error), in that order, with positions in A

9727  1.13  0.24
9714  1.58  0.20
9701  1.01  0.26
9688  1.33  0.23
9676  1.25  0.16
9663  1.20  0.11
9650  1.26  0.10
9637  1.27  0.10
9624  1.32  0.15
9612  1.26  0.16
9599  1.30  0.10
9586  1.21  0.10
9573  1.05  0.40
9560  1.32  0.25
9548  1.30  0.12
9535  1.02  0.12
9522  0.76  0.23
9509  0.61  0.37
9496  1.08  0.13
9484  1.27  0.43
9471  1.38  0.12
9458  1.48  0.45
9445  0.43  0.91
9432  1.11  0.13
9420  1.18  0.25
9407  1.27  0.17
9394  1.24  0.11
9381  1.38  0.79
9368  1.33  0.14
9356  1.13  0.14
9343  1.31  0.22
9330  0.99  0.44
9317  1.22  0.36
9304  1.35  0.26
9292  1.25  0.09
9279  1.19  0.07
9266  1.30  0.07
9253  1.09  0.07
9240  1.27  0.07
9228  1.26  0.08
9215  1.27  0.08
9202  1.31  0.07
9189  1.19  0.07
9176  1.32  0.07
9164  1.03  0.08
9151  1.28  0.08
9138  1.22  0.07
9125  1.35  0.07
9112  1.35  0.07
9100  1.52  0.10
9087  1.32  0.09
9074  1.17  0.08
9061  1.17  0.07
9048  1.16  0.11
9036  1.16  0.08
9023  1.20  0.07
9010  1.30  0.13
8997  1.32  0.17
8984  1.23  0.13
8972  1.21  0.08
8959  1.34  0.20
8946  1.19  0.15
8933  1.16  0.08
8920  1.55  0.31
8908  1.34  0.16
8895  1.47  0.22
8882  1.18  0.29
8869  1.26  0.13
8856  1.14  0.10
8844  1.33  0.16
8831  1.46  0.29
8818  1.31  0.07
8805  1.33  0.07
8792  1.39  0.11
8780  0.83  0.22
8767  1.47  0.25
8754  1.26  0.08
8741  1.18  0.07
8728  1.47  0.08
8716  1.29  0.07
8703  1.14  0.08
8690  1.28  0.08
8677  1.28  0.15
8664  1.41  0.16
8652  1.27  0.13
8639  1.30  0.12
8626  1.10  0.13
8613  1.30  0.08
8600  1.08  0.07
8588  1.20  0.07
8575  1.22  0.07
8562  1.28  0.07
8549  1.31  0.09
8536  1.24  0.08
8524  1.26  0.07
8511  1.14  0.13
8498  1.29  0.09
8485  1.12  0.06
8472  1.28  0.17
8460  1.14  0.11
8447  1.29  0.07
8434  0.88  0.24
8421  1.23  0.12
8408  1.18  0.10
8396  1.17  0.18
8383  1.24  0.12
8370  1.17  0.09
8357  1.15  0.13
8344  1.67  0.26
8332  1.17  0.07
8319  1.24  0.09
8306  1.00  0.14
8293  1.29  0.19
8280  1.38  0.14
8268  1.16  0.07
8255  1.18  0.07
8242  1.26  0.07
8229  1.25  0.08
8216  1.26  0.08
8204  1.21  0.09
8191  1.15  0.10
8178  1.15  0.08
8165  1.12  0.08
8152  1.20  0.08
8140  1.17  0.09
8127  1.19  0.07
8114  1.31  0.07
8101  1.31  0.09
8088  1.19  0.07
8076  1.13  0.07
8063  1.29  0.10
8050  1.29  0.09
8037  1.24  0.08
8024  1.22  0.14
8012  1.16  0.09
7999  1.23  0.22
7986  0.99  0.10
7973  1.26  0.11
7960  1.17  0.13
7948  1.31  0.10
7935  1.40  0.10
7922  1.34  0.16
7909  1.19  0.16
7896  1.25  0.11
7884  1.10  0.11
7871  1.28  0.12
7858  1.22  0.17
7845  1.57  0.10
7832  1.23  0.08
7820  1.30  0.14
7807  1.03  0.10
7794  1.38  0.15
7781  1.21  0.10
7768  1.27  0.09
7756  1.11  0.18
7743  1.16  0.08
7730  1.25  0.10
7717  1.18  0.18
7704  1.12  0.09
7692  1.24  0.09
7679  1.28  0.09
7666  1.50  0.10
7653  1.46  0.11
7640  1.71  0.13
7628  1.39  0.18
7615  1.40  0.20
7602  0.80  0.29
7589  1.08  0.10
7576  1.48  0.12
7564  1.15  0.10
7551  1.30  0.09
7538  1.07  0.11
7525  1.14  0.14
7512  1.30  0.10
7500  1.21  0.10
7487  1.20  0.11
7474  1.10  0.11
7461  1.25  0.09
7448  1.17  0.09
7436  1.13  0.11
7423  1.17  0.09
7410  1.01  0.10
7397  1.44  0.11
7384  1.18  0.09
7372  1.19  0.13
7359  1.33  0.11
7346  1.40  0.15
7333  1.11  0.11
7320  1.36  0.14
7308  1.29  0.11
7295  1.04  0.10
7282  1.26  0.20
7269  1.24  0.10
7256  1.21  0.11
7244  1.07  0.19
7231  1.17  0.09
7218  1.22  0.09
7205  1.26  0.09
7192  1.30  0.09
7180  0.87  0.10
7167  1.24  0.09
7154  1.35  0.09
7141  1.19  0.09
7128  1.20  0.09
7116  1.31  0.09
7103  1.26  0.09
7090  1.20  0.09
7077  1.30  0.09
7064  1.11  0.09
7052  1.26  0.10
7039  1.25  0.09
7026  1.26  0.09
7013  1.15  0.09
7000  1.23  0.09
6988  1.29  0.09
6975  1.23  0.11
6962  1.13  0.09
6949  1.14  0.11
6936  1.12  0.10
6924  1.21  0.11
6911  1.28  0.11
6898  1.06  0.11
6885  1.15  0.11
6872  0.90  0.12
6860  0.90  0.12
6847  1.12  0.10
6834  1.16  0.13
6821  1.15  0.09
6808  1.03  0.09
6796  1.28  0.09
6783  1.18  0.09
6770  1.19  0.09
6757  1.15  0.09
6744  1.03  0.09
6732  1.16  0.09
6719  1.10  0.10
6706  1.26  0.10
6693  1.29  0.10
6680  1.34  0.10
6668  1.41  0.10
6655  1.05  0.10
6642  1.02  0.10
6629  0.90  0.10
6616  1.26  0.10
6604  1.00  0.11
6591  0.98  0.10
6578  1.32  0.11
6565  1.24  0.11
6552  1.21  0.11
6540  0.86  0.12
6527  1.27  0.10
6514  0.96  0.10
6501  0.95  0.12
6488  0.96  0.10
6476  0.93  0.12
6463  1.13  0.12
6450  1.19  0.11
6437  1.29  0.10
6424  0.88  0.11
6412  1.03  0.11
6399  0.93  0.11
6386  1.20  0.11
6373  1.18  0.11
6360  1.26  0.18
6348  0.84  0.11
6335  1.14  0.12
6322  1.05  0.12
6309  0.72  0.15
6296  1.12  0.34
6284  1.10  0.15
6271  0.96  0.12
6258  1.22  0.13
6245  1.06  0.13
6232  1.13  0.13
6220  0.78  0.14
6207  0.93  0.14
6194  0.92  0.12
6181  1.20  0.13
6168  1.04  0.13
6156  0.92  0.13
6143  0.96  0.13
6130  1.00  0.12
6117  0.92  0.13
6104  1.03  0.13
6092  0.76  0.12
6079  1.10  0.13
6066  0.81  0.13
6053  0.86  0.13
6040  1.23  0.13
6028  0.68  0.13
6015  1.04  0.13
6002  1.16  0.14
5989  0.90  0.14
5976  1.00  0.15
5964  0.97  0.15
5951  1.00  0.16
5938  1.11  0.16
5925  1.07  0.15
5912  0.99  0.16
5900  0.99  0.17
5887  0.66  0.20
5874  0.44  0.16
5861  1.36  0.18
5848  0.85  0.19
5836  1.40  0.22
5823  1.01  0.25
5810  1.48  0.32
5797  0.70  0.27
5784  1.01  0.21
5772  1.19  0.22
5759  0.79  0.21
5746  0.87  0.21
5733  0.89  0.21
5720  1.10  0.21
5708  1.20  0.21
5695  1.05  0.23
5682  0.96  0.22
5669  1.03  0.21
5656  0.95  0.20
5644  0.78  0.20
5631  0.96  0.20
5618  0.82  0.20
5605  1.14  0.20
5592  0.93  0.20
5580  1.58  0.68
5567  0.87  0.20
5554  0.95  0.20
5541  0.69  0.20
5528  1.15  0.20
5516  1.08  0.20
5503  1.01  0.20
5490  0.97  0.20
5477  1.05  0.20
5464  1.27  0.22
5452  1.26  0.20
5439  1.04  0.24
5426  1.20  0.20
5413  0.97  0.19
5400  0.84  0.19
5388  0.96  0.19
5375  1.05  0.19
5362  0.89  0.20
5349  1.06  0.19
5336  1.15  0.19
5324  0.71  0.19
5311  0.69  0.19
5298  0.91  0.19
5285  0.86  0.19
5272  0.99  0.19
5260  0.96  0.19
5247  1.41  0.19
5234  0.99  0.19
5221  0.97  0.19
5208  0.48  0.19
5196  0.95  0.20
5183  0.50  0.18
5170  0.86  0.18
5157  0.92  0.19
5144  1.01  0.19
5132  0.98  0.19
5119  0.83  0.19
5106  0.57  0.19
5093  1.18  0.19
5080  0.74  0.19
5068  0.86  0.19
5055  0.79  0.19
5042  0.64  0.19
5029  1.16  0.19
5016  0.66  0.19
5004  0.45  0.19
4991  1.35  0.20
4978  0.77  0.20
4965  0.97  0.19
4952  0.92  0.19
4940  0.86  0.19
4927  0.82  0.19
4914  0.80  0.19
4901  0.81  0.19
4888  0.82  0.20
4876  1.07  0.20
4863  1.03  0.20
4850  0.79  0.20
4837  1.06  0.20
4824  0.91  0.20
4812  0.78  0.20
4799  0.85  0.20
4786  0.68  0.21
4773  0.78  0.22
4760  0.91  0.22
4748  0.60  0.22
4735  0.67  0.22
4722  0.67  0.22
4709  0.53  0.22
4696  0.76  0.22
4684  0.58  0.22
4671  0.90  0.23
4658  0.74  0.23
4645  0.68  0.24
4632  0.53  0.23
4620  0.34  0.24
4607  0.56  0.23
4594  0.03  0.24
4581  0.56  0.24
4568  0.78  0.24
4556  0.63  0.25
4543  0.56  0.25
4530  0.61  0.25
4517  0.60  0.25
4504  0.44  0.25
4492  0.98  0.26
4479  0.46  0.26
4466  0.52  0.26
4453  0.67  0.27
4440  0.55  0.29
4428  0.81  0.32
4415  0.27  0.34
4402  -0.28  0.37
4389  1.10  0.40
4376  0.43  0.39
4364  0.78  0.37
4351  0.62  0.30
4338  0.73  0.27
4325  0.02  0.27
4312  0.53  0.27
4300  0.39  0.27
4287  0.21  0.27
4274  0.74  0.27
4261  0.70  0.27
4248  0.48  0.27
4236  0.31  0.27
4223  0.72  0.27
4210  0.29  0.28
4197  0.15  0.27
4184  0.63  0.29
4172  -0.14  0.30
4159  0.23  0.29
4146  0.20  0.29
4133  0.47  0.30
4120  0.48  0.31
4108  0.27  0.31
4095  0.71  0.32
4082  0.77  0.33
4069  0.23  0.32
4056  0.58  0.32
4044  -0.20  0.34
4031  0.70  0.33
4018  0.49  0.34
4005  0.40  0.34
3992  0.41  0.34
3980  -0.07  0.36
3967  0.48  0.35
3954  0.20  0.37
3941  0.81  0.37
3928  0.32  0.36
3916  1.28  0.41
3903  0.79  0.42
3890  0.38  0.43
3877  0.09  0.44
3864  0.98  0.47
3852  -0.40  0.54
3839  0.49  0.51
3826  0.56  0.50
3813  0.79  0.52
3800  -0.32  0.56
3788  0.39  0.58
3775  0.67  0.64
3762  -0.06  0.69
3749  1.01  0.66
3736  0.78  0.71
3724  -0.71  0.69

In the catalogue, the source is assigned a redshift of 0.165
